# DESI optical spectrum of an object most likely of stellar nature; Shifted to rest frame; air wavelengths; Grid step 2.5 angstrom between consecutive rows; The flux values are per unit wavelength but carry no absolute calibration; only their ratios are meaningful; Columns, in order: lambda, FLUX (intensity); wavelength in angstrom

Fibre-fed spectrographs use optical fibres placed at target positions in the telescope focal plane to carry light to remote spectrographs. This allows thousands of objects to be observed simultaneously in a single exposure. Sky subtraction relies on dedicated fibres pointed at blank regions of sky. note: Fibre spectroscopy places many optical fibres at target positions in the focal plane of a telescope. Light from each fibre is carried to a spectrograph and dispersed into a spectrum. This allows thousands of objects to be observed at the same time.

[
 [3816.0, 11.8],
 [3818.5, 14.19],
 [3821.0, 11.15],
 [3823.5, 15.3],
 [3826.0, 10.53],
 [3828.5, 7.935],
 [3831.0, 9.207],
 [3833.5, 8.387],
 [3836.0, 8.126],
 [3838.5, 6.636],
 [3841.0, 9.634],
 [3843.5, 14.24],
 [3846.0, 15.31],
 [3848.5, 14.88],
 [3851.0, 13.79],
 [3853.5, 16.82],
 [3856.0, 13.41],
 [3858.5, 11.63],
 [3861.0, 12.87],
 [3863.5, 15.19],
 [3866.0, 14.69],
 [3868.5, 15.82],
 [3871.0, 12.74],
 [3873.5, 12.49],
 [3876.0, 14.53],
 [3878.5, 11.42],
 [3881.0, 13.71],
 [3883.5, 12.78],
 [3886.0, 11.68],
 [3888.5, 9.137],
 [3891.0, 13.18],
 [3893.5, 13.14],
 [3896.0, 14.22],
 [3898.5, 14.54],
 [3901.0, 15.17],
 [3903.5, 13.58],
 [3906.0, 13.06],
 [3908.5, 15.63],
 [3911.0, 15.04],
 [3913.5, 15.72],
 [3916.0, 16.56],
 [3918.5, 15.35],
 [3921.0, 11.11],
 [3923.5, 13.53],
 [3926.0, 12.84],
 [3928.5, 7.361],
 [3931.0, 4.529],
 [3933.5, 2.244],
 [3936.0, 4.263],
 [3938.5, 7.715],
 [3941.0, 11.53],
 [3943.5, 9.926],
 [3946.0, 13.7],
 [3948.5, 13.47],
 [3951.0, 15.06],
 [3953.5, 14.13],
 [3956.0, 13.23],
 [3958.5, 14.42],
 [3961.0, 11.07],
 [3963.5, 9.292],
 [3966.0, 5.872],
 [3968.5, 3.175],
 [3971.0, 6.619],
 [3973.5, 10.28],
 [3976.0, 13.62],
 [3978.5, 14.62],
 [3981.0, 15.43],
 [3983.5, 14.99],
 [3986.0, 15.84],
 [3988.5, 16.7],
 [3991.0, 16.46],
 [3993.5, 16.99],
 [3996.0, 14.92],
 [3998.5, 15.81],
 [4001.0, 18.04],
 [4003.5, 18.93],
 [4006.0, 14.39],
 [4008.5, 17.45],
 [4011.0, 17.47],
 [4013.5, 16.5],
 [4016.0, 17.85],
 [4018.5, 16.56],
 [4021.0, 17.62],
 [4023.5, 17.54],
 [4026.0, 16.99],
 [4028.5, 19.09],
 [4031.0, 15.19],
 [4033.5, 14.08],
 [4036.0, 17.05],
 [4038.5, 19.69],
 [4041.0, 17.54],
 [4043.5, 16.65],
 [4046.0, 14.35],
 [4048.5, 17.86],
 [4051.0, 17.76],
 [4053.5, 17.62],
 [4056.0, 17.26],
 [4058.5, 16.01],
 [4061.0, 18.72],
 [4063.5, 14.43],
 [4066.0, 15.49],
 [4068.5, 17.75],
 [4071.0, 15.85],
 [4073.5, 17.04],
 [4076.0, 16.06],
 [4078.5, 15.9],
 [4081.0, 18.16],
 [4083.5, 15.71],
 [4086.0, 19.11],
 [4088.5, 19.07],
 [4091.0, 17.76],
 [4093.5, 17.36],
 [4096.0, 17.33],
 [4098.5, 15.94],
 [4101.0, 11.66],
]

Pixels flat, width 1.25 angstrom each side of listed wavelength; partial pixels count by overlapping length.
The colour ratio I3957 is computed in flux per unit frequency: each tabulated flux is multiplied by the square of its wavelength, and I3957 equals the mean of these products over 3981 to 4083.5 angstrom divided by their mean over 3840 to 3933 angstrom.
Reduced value 1.4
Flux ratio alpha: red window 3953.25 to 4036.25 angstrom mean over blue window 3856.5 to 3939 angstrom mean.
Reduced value 1.2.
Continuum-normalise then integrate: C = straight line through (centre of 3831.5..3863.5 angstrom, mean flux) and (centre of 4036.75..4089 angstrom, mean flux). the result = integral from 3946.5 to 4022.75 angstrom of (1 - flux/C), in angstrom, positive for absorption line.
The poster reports 5.4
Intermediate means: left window 12.2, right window 17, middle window 14.2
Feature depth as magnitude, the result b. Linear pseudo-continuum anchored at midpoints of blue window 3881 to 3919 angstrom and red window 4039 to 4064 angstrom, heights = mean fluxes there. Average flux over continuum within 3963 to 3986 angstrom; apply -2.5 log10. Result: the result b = 0.393 mag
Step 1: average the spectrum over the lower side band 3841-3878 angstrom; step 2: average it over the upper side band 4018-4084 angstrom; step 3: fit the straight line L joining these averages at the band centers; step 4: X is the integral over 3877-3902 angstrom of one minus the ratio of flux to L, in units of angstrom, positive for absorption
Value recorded 2.6 angstrom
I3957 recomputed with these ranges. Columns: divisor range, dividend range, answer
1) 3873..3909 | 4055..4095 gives 1.41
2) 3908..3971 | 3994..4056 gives 1.62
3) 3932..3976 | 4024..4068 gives 1.79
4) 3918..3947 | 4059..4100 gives 1.96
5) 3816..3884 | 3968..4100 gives 1.43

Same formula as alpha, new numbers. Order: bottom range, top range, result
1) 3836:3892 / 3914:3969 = 0.82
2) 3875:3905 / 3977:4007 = 1.23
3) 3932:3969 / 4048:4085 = 1.67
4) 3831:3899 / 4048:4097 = 1.35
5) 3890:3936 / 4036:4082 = 1.37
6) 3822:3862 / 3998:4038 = 1.44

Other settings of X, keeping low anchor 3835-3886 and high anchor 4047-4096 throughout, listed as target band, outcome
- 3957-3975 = 7.5 angstrom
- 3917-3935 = 5.9 angstrom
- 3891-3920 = -1.5 angstrom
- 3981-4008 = -1.2 angstrom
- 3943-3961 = 1.7 angstrom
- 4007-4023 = -1.2 angstrom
